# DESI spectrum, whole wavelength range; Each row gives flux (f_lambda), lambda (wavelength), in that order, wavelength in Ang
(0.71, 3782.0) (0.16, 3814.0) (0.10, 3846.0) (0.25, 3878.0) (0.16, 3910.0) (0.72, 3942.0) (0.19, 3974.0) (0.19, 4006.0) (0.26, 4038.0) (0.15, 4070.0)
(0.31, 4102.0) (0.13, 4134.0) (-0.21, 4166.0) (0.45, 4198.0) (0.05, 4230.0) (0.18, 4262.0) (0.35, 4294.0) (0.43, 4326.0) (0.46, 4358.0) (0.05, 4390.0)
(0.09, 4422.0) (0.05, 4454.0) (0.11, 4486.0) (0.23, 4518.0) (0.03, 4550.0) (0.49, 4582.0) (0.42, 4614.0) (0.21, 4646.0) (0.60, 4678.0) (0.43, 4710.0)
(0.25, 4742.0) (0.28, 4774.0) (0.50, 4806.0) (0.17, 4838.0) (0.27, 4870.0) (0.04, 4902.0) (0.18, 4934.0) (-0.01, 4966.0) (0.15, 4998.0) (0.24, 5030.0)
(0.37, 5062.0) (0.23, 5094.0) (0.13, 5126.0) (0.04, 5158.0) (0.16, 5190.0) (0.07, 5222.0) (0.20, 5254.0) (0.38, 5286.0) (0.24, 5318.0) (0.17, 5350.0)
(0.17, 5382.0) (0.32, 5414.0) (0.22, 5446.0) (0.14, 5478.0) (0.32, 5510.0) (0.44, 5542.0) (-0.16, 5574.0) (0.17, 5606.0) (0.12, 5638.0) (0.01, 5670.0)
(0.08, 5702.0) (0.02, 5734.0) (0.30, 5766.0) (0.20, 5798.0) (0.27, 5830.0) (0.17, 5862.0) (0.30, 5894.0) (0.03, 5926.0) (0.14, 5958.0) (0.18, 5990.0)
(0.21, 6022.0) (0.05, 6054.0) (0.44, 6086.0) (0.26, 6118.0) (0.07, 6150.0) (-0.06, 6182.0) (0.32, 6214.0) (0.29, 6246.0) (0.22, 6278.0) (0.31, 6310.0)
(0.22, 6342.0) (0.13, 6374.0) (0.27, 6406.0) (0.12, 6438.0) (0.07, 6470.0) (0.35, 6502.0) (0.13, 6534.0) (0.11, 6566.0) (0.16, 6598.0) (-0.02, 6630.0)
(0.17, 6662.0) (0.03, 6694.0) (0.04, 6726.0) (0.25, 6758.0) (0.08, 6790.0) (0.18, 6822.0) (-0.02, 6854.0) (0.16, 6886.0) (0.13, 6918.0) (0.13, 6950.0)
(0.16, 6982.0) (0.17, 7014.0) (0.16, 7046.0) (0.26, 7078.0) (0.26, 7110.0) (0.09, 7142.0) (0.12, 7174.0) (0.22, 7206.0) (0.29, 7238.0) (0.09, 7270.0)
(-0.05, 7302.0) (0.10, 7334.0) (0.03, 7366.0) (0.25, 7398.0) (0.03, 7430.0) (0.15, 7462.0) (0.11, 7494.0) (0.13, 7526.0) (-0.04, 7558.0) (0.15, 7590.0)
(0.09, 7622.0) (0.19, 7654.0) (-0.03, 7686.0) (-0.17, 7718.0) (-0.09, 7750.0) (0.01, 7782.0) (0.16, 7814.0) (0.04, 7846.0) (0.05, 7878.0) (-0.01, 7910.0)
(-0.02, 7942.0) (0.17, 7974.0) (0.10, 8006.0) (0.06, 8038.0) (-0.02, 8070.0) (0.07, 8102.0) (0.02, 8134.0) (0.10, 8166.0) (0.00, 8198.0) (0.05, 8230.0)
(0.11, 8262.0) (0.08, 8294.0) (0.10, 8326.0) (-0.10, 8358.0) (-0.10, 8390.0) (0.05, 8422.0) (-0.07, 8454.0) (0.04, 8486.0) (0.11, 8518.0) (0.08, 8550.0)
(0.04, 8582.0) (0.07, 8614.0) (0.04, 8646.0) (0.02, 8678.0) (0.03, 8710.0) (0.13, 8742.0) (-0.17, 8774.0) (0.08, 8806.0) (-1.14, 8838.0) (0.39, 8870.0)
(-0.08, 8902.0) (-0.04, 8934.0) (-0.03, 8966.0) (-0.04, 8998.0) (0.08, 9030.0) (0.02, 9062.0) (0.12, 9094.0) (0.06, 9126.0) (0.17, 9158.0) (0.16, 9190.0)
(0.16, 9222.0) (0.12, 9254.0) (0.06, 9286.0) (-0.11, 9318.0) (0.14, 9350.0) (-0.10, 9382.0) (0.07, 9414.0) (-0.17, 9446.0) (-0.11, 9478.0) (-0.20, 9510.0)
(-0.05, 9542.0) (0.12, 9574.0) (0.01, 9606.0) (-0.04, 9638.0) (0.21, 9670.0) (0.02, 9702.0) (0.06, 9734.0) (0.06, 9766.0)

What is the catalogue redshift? 1.38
